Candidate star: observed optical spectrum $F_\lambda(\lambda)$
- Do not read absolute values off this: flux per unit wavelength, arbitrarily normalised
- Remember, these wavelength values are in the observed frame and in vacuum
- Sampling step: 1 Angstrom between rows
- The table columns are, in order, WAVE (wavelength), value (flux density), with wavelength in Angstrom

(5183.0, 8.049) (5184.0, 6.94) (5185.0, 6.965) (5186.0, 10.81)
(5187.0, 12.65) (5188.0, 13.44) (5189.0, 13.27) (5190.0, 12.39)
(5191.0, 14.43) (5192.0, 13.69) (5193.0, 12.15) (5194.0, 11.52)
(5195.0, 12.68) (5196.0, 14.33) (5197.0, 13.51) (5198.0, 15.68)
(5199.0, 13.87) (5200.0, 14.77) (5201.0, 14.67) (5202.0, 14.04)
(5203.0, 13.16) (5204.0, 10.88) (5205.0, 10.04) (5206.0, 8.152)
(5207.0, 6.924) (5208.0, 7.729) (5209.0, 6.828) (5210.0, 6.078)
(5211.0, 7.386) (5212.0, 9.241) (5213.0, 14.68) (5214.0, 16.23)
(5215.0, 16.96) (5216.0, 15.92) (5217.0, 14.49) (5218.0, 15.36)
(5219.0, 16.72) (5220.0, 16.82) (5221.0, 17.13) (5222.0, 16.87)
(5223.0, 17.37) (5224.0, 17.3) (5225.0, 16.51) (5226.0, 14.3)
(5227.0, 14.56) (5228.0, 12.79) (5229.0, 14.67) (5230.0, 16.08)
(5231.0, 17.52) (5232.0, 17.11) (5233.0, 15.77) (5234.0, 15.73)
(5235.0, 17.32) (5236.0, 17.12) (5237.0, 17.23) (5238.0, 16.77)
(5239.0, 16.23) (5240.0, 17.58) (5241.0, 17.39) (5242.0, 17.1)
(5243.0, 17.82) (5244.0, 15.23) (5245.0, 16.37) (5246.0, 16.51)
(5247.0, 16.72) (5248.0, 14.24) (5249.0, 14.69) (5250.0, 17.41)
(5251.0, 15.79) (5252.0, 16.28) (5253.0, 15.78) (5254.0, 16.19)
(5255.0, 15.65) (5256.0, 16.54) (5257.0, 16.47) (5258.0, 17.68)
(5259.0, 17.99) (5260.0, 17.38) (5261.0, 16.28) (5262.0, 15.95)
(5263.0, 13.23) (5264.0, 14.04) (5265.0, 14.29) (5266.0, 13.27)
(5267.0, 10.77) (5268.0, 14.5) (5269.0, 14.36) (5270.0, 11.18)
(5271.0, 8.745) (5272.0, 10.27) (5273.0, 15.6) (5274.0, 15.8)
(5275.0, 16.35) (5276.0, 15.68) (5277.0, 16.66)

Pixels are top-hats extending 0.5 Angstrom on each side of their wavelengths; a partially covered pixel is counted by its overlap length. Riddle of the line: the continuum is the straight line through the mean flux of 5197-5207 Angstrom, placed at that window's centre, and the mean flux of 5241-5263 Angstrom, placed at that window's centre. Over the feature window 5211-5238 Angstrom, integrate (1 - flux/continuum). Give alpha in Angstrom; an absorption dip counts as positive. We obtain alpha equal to -2.72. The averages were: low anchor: 12.5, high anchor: 16.3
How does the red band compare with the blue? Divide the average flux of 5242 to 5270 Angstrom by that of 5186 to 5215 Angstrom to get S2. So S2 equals 1.30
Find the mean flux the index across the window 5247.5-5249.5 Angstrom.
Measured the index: 14.5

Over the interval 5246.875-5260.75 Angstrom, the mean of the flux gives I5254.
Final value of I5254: 16.3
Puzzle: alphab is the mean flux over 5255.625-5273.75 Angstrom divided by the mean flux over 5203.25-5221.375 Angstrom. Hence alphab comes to 1.2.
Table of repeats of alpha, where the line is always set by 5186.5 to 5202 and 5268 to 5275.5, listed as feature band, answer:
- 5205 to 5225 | 0.59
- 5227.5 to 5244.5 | -3.85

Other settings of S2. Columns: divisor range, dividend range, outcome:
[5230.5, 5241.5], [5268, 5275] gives 0.77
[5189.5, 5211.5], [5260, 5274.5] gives 1.17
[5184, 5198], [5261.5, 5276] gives 1.09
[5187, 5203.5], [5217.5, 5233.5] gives 1.18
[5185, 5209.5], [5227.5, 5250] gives 1.35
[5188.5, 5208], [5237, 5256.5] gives 1.31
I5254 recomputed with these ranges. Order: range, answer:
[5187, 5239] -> 13.9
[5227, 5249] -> 16.3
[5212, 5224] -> 16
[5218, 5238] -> 16.2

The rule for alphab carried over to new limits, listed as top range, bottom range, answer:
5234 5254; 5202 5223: 1.31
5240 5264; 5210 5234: 1.08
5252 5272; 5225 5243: 0.90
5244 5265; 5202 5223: 1.28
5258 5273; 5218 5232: 0.87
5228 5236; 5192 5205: 1.21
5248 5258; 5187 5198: 1.21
